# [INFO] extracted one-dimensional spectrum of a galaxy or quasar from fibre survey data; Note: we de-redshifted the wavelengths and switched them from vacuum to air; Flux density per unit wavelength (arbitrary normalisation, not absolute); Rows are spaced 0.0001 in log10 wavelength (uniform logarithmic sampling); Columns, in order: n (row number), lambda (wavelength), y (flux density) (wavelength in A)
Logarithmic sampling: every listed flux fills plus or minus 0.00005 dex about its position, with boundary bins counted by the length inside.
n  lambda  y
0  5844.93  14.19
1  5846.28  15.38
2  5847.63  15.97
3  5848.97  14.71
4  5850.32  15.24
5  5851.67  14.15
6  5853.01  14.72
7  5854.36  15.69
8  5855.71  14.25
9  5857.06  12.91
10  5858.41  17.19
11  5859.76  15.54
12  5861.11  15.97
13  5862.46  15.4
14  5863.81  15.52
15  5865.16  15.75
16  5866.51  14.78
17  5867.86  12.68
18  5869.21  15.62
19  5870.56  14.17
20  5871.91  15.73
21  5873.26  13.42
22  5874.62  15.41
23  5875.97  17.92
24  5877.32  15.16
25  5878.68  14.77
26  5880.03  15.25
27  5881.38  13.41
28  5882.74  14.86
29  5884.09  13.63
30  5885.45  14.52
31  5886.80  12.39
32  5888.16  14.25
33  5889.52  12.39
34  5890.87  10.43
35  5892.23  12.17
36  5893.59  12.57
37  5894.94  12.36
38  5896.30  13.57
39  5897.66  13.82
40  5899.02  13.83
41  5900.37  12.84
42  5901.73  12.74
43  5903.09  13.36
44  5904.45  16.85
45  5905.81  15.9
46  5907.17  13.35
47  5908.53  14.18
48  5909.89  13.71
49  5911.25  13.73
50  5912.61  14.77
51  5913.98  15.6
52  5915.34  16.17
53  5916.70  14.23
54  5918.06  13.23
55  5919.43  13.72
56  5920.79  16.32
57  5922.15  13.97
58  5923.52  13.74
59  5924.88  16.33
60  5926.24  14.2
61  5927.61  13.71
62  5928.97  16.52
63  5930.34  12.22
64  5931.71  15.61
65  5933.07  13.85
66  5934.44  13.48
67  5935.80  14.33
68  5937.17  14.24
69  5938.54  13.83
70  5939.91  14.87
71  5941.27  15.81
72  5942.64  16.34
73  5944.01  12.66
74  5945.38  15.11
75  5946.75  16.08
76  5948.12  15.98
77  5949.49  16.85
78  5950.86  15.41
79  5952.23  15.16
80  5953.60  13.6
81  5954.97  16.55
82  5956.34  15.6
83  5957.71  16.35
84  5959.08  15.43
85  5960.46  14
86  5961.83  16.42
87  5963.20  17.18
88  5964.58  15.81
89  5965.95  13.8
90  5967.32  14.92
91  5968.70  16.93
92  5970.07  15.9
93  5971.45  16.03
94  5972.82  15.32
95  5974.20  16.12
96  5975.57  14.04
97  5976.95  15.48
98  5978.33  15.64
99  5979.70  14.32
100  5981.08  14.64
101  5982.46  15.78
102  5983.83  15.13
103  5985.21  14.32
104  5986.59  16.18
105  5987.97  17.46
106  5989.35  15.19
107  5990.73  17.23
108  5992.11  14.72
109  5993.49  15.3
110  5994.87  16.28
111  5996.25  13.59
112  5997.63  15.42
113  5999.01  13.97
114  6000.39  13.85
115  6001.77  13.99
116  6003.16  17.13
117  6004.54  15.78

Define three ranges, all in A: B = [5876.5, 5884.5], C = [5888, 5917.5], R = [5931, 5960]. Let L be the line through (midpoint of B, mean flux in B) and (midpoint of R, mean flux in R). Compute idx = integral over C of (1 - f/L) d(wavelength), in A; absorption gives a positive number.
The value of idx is 2.04 A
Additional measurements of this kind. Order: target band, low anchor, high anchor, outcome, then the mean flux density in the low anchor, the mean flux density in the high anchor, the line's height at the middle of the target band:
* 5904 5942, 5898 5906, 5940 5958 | 0.4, 14.1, 15.5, 14.7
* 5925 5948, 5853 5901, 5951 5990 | 0.6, 14.3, 15.5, 15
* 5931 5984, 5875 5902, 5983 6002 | -1.9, 13.7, 15.2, 14.7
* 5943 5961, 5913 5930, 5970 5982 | -0.3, 14.8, 15.2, 15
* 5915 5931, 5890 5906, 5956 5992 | -0.5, 13.3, 15.6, 14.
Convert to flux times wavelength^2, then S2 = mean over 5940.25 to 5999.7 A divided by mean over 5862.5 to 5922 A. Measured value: 1.1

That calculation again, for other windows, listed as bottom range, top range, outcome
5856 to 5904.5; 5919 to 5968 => 1.08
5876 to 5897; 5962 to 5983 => 1.17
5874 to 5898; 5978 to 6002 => 1.14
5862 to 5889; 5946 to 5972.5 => 1.10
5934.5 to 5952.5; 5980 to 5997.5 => 1.04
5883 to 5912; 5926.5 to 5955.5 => 1.12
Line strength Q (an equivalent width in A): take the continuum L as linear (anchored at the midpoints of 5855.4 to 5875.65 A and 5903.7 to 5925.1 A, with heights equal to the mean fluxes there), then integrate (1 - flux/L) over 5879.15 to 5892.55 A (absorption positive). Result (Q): 1.4 A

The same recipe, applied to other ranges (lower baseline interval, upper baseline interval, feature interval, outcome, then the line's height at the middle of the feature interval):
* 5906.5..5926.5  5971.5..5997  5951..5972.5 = -0.68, 15.1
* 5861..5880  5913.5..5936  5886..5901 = 2.11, 14.9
